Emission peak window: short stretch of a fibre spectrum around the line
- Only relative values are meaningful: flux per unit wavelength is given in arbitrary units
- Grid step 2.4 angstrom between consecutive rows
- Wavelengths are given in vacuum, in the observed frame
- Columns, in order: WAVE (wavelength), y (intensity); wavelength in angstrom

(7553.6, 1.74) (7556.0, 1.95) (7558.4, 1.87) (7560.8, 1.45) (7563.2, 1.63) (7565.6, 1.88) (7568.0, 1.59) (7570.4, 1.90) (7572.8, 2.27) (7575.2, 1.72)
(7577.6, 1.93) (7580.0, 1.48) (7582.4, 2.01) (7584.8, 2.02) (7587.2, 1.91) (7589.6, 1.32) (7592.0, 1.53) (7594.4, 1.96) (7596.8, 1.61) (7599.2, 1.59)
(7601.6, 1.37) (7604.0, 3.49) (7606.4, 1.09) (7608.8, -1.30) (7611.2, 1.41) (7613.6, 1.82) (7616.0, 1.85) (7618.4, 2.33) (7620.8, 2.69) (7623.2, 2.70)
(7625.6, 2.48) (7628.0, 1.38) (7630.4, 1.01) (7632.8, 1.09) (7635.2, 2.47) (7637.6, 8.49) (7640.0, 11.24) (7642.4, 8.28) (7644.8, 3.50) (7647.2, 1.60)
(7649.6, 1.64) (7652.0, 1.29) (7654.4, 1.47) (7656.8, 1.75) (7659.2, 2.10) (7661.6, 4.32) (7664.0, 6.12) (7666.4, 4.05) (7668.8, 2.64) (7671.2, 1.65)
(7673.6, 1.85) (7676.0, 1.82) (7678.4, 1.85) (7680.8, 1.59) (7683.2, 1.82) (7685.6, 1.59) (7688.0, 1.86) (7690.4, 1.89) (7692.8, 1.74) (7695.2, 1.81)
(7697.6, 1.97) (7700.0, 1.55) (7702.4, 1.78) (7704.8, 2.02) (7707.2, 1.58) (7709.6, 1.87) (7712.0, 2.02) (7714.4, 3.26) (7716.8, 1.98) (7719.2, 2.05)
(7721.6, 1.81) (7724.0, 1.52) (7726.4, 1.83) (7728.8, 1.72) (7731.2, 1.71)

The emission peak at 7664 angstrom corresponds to [N II] 6583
